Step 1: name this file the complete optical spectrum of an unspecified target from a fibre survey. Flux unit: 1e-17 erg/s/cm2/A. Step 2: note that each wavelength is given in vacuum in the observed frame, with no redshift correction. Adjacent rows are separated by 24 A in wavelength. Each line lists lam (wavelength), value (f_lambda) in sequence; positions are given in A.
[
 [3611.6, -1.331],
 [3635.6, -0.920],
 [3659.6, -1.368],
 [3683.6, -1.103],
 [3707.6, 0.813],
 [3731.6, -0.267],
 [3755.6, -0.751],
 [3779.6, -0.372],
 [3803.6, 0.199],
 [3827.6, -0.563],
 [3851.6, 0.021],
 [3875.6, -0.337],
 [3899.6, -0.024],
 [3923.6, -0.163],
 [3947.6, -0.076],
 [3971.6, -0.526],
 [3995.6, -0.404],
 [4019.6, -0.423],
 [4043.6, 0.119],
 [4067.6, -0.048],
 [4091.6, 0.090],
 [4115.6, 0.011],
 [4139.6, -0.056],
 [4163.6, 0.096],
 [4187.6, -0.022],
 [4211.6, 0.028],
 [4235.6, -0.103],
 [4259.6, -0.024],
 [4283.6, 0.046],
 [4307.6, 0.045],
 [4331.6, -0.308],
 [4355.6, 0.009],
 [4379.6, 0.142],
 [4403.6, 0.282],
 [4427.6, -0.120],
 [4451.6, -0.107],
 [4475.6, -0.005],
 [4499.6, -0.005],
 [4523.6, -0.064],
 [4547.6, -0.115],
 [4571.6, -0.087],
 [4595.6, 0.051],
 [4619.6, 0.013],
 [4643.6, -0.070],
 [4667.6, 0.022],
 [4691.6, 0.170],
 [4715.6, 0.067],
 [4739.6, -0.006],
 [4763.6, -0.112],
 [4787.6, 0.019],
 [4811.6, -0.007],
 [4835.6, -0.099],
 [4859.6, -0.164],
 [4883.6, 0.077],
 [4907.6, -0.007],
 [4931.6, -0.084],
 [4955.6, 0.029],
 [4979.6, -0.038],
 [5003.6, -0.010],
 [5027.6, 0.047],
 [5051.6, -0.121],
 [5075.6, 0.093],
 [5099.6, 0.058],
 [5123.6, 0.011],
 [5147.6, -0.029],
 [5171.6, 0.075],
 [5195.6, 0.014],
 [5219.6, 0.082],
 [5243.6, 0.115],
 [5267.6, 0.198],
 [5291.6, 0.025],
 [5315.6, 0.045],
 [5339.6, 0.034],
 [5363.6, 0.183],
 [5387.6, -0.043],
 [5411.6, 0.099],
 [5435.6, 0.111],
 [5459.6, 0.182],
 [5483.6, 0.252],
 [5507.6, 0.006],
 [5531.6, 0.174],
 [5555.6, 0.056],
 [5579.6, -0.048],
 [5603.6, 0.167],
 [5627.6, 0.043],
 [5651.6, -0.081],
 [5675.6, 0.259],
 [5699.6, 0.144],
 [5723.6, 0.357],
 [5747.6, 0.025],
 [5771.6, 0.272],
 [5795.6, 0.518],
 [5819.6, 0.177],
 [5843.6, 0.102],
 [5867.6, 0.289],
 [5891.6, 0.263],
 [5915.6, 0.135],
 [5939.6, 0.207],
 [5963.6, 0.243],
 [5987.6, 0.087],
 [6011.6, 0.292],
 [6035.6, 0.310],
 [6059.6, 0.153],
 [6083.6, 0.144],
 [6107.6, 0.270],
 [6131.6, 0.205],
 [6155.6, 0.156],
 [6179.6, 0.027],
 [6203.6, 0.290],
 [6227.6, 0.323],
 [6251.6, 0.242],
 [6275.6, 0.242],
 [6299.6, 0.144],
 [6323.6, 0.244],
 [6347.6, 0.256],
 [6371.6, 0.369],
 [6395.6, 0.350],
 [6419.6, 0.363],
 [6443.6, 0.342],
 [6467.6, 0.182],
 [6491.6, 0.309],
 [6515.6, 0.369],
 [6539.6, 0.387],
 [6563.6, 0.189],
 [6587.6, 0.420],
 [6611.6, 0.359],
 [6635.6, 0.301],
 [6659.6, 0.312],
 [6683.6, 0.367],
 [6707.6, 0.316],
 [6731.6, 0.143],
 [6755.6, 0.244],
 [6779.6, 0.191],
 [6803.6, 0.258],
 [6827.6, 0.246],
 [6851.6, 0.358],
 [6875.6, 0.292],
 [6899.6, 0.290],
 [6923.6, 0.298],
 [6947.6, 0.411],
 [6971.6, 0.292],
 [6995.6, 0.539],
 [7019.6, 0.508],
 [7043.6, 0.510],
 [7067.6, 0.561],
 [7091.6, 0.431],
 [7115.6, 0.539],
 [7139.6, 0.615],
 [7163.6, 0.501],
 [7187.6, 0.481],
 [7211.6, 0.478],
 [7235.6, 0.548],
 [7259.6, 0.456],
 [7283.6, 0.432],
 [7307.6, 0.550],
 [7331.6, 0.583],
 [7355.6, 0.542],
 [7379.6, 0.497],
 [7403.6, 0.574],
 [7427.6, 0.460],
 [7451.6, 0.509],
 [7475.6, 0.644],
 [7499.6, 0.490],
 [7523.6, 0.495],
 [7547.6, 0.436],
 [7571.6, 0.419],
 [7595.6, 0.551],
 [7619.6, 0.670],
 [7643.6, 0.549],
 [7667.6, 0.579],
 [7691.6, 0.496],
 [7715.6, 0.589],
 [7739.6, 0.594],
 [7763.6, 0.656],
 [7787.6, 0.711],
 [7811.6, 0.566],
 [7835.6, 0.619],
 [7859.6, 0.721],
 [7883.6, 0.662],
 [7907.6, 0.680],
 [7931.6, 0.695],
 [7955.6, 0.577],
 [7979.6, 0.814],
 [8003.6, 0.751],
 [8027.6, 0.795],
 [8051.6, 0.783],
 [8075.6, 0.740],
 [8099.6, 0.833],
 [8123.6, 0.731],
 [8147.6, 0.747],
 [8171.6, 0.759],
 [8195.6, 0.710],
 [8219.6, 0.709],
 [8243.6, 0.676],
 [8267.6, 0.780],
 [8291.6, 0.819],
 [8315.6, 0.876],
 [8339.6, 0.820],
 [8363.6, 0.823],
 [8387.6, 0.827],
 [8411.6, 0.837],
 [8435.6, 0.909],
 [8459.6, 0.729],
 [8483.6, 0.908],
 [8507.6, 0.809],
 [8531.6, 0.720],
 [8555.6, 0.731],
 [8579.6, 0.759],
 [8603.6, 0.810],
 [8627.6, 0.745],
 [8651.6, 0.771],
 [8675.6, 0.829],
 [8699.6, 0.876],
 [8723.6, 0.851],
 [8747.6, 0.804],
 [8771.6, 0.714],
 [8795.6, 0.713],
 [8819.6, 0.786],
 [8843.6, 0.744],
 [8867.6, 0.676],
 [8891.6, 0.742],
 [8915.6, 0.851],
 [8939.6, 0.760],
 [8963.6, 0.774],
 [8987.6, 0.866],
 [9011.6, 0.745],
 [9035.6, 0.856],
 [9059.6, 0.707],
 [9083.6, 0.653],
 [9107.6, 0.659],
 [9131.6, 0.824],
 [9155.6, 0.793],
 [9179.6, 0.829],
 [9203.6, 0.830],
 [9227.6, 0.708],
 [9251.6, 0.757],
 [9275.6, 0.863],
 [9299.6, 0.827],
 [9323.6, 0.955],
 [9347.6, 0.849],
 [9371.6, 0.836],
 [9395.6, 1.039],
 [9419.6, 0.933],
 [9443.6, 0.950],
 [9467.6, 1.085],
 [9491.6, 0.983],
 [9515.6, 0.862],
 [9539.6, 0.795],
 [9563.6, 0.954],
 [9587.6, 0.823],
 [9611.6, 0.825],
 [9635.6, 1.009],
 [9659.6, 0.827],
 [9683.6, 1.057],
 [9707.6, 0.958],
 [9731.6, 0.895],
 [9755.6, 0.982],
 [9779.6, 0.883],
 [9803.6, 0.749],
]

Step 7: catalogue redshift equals 0.75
